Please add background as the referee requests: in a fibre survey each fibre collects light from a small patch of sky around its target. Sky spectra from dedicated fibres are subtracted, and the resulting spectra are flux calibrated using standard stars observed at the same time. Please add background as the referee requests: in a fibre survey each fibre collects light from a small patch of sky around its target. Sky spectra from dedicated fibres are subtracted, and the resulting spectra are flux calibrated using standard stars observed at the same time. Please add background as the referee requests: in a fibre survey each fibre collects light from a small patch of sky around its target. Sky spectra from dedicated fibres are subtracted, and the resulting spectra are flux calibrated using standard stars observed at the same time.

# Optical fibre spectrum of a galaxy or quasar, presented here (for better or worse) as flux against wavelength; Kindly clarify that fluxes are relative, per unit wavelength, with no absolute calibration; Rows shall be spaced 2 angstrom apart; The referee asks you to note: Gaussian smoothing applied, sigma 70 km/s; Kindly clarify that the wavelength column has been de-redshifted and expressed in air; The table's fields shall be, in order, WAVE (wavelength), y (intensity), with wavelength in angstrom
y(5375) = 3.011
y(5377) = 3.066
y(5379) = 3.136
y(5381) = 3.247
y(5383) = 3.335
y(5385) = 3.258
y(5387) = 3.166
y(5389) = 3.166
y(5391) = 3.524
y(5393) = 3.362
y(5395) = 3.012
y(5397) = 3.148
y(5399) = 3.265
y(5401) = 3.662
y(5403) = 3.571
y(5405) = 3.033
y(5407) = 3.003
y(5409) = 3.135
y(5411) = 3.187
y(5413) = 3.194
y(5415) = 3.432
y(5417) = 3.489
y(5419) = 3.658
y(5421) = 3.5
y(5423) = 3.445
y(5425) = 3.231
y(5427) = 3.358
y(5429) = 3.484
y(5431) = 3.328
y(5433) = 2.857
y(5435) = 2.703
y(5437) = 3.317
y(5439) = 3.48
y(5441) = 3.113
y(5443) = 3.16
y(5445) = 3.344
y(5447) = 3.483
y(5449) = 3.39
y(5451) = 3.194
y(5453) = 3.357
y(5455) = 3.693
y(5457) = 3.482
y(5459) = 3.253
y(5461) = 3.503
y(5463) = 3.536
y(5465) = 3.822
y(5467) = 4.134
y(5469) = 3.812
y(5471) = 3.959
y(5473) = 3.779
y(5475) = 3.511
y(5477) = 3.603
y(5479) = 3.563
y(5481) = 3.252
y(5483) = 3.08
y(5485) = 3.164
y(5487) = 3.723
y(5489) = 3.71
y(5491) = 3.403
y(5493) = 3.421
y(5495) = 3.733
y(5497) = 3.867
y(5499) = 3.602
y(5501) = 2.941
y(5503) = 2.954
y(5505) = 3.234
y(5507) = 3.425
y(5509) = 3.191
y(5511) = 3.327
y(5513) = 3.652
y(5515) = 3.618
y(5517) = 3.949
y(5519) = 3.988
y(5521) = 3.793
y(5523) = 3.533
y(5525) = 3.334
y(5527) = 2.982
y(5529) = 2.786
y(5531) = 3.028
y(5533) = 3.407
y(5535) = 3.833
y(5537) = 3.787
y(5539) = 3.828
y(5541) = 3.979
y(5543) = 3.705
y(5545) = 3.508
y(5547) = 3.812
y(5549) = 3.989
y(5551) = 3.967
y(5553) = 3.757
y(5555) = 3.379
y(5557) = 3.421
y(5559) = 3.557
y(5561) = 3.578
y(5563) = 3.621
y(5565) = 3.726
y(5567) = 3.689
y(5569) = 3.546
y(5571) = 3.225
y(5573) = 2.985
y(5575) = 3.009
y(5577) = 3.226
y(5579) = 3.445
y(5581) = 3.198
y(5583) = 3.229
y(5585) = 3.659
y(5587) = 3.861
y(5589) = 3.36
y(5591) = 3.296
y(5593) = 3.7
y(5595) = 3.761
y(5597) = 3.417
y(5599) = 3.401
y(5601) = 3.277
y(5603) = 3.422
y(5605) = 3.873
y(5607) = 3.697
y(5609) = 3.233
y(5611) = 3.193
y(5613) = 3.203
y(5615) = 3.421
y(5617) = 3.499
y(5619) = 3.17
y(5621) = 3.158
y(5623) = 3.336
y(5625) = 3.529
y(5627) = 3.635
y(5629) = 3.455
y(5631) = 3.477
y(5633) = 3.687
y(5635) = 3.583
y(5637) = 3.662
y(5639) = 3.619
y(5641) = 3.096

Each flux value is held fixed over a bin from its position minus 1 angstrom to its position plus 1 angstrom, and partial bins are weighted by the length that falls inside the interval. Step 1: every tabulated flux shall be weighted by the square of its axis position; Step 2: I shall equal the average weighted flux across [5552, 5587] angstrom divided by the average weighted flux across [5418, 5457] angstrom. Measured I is 1.09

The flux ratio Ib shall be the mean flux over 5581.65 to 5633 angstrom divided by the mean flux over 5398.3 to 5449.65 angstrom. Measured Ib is 1.0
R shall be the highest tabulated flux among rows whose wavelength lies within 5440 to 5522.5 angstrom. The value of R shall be 4.134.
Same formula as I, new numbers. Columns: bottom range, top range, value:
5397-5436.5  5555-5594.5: 1.11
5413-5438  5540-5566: 1.17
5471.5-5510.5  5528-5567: 1.07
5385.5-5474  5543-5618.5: 1.09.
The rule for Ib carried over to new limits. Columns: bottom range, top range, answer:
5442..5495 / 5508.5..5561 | 1.02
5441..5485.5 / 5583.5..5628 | 0.99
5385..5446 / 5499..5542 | 1.06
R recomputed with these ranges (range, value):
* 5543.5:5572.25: 3.989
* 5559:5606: 3.873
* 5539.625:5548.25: 3.979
